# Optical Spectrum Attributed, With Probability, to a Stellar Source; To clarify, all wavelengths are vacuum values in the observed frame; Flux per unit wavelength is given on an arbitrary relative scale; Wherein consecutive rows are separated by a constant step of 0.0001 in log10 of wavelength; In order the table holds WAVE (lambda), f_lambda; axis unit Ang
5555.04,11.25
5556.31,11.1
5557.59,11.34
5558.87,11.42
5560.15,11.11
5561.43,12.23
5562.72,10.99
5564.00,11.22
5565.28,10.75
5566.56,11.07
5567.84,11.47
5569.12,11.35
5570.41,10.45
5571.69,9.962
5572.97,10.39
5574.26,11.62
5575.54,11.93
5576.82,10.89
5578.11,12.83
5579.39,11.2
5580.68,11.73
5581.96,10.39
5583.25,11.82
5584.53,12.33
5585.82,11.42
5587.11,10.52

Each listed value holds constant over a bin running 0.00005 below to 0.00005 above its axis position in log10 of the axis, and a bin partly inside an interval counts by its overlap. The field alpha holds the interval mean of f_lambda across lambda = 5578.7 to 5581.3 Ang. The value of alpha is 11.5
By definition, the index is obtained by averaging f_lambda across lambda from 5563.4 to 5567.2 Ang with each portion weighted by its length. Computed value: 11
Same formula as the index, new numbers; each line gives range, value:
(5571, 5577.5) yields 11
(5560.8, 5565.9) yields 11.3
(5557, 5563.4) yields 11.4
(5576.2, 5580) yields 11.6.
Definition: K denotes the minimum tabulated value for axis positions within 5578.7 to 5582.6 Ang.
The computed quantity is 10.39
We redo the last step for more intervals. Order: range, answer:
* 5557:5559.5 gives 11.34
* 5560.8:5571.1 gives 10.45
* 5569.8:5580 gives 9.962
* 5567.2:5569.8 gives 11.35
